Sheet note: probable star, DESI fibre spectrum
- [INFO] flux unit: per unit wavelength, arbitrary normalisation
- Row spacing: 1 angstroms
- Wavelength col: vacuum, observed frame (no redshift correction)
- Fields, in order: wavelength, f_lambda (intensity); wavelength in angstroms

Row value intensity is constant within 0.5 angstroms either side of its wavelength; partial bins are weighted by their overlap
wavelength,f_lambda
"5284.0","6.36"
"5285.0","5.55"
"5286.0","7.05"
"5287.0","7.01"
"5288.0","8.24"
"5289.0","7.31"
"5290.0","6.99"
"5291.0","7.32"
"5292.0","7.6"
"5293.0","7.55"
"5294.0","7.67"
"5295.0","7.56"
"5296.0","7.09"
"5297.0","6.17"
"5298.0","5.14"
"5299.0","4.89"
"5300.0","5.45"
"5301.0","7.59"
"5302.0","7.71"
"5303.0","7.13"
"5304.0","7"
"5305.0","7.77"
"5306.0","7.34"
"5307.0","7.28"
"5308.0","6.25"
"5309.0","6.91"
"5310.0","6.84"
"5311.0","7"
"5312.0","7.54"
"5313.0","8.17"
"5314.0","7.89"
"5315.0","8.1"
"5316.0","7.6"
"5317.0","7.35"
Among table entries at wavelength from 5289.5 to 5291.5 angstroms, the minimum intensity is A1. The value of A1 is 6.99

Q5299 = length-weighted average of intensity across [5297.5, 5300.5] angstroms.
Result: 5.16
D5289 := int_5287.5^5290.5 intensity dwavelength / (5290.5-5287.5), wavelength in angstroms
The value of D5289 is 7.51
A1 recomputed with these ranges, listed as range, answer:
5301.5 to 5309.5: 6.25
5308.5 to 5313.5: 6.84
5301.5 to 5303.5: 7.13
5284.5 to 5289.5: 5.55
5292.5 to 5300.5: 4.89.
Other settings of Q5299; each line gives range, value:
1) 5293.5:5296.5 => 7.44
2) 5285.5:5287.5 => 7.03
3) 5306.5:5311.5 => 6.86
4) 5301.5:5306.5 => 7.39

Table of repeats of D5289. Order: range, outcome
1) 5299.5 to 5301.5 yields 6.52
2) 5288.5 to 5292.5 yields 7.3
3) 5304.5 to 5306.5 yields 7.55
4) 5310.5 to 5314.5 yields 7.65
